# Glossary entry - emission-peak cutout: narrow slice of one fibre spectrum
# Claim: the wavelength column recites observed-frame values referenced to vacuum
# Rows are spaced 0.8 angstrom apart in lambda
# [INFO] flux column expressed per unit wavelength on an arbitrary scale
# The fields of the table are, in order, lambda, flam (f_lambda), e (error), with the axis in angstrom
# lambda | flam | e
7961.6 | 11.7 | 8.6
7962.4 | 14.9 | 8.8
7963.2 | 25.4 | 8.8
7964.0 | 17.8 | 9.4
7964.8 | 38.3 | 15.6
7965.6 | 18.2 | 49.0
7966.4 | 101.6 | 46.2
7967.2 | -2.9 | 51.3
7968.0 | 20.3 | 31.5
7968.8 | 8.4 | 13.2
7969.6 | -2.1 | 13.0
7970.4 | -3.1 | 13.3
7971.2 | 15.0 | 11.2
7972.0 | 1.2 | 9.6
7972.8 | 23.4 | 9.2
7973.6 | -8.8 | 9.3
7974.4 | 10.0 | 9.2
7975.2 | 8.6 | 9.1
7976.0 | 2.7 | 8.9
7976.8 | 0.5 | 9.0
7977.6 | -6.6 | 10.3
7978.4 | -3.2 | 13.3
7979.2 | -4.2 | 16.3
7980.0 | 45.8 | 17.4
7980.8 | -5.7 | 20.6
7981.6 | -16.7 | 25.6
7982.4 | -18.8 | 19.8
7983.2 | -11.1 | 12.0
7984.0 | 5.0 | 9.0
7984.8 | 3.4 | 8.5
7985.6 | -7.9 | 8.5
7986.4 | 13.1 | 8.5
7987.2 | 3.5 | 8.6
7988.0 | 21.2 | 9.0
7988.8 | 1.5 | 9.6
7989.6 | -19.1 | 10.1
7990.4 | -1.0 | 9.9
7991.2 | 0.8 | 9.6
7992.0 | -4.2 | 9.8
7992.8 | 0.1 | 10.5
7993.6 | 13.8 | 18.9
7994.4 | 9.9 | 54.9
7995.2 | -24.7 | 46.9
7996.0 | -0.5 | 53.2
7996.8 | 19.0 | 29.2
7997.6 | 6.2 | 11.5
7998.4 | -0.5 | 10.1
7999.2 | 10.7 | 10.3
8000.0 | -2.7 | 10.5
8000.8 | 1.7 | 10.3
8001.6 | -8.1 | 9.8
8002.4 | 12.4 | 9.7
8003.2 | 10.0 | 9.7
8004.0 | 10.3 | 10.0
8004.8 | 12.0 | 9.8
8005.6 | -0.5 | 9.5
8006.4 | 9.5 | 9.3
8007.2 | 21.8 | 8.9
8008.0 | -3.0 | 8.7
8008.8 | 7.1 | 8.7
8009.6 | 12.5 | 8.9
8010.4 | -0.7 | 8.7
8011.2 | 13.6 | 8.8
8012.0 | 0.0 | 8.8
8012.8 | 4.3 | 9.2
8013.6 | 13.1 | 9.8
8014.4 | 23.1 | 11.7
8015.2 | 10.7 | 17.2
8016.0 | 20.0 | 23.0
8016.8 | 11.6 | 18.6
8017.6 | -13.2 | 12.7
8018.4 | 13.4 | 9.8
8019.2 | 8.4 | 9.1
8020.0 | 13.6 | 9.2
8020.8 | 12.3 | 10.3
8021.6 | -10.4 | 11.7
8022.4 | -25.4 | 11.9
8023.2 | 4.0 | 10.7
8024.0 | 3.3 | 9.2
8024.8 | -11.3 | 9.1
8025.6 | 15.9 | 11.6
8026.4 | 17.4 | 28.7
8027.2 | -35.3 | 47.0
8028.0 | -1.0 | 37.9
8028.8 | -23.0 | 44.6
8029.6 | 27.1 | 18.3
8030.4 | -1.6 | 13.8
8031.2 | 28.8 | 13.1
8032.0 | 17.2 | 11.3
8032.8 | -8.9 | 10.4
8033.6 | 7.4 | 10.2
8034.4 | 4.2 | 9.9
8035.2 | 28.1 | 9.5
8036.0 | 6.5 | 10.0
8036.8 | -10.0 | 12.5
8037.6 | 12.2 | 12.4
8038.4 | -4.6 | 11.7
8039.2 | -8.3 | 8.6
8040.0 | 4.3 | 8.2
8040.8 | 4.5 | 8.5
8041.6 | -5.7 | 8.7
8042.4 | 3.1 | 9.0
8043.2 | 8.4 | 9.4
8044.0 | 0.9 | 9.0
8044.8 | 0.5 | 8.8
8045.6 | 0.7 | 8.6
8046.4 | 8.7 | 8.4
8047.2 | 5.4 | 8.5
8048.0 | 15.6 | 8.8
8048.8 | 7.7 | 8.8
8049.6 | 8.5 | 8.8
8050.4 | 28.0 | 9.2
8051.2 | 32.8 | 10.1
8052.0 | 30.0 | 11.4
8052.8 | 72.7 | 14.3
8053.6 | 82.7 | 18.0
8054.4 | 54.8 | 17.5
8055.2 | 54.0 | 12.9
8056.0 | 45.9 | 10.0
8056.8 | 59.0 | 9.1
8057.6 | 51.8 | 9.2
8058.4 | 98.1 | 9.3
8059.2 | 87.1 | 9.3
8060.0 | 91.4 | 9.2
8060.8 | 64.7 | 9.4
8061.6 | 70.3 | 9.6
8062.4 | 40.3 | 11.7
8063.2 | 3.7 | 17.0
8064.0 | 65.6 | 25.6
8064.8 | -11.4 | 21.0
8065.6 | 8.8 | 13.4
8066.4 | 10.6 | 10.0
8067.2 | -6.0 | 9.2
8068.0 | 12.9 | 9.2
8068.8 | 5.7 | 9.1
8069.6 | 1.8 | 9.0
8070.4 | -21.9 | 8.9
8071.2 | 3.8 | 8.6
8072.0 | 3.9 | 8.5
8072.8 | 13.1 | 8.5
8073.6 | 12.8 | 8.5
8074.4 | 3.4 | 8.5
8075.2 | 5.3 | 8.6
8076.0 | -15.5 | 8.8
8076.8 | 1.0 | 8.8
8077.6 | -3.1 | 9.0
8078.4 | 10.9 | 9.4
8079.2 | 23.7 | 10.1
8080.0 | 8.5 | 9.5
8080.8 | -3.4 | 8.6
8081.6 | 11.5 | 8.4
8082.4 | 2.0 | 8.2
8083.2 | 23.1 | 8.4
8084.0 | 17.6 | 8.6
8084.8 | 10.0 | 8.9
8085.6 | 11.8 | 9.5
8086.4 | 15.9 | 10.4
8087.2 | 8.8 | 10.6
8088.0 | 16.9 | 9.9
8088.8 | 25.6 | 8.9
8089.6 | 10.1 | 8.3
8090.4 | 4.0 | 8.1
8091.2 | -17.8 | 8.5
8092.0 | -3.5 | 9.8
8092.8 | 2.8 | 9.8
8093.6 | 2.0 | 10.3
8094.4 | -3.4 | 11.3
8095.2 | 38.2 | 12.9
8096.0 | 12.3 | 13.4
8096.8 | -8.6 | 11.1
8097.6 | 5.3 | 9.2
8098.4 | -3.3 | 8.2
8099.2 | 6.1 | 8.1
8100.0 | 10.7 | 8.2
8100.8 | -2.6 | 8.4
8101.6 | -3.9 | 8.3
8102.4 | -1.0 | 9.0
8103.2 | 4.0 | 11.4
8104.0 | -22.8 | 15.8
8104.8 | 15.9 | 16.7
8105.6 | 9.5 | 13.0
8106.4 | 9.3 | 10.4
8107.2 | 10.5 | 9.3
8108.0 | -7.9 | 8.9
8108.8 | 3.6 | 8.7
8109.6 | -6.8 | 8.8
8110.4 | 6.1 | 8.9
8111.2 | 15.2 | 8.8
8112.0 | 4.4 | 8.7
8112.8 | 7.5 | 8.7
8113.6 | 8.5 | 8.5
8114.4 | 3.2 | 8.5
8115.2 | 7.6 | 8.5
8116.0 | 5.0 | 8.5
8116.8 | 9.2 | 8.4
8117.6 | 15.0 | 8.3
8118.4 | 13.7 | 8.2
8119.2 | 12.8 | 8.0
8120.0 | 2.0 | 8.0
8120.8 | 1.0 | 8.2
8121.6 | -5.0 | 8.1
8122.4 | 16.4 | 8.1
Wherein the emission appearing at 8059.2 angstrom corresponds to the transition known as [O II] 3727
